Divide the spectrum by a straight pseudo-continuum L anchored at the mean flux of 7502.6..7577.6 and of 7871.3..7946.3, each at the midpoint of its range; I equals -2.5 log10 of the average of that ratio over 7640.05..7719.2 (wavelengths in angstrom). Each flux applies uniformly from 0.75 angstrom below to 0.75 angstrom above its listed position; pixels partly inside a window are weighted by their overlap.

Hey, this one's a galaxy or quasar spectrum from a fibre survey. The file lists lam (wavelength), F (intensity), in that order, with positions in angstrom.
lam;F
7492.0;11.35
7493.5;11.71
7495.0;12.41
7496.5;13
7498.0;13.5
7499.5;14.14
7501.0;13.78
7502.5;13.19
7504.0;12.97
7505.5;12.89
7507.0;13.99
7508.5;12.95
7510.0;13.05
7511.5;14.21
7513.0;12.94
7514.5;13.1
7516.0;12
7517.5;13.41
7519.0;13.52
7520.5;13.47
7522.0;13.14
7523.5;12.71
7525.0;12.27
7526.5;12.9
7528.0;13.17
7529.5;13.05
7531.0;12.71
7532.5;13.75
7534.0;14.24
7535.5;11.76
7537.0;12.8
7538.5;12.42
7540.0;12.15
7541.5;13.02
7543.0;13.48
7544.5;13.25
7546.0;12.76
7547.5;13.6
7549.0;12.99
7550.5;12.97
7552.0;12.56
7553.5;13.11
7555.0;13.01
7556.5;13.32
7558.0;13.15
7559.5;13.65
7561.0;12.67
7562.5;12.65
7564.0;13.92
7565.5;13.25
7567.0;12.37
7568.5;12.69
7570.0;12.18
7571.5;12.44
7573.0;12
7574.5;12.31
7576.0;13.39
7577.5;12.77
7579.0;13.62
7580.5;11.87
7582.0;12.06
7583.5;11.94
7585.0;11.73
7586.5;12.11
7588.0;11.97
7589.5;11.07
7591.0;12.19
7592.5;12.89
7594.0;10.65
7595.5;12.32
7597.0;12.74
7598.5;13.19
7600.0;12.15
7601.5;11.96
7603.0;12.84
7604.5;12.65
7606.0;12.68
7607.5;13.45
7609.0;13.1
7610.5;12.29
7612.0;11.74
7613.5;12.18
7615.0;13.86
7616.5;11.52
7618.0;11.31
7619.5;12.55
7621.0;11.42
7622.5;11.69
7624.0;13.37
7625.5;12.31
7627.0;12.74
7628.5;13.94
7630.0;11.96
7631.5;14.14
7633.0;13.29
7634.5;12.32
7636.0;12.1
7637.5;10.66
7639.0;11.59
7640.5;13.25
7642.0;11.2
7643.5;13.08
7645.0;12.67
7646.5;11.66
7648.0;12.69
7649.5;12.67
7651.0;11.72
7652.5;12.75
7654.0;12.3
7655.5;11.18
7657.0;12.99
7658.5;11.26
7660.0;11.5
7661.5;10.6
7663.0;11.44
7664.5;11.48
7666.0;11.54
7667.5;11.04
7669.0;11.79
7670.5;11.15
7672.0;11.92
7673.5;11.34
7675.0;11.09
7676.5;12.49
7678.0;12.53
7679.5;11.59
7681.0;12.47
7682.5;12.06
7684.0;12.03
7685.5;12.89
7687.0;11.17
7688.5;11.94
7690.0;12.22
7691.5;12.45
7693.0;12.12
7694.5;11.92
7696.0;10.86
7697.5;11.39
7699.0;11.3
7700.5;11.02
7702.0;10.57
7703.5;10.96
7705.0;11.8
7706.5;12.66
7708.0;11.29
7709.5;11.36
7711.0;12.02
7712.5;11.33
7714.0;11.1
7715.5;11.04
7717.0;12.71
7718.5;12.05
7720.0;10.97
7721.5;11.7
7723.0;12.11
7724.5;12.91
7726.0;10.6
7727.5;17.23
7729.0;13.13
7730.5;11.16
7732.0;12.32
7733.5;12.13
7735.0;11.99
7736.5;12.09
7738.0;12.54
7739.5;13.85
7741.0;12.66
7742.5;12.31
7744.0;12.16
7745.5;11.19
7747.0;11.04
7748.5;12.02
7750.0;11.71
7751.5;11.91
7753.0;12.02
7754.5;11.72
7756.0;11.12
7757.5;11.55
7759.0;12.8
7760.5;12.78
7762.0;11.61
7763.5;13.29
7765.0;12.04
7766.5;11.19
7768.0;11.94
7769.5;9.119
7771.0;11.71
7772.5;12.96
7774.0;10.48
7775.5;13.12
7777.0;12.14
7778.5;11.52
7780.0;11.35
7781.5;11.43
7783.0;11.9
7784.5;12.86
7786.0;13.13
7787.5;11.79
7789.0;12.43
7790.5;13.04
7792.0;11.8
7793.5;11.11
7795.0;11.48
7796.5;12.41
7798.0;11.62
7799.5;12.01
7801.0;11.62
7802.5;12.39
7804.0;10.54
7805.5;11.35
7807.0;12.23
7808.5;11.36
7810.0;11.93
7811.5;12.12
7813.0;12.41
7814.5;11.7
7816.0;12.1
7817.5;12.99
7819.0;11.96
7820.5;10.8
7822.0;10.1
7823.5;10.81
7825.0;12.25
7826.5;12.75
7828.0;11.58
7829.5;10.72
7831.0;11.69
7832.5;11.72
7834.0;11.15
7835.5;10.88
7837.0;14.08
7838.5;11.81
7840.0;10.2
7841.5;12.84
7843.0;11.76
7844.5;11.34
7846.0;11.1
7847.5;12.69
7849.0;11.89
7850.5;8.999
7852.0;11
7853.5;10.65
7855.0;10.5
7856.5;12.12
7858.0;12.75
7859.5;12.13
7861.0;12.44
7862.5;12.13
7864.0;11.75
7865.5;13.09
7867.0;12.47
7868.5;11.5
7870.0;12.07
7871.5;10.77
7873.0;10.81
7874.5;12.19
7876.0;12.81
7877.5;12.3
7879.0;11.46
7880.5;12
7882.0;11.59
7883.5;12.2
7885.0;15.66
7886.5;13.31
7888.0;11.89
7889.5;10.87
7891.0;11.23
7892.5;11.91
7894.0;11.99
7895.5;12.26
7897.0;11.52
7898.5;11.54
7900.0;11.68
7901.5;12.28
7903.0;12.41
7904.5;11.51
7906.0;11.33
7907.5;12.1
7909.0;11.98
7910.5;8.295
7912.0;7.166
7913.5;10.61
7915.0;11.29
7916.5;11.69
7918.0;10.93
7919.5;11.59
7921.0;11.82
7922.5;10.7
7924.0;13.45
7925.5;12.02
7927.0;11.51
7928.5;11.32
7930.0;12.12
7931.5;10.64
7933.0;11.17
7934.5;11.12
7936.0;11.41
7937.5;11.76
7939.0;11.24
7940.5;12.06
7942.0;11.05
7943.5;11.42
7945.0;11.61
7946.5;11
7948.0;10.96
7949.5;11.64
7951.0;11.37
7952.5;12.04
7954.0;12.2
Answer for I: 0.06 mag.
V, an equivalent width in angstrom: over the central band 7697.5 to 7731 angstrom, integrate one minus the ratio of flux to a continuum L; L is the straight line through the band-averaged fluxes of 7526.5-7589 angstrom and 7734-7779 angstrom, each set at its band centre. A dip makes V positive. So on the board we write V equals 0.8 angstrom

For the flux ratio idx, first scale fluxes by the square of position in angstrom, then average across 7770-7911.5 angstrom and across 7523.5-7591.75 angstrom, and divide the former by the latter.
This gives 1.0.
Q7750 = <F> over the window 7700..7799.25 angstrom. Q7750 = 12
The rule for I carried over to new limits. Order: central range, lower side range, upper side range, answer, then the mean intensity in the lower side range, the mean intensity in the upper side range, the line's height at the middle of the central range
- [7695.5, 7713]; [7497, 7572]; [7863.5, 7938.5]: 0.09 mag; 13.1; 11.7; 12.4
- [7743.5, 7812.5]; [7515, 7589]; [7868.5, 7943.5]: 0.02 mag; 12.8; 11.6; 12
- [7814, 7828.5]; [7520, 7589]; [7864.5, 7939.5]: 0.02 mag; 12.8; 11.7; 11.9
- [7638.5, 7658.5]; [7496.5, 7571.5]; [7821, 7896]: 0.03 mag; 13.1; 11.8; 12.6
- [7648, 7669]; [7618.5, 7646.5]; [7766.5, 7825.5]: 0.05 mag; 12.4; 11.8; 12.3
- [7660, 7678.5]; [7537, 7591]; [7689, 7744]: 0.06 mag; 12.7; 12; 12.2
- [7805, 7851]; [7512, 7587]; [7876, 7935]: 0.02 mag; 12.9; 11.6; 11.9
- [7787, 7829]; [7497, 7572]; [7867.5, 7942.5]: 0.02 mag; 13.1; 11.6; 12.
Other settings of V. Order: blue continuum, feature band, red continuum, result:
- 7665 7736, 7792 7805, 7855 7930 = 0.2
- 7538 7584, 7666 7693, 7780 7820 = 1.1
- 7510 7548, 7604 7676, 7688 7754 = 1.5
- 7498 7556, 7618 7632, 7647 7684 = -0.4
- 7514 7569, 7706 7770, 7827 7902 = 1.4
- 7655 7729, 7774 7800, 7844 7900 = -0.4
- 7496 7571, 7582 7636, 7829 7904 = 1.7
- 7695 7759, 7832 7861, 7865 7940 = 0.4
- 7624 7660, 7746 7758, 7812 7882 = 0.4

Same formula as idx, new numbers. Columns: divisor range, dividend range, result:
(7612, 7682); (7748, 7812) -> 1.02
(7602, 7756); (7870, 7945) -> 1.02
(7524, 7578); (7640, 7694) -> 0.95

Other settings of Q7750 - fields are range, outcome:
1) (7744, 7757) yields 11.6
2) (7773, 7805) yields 11.9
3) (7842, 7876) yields 11.7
